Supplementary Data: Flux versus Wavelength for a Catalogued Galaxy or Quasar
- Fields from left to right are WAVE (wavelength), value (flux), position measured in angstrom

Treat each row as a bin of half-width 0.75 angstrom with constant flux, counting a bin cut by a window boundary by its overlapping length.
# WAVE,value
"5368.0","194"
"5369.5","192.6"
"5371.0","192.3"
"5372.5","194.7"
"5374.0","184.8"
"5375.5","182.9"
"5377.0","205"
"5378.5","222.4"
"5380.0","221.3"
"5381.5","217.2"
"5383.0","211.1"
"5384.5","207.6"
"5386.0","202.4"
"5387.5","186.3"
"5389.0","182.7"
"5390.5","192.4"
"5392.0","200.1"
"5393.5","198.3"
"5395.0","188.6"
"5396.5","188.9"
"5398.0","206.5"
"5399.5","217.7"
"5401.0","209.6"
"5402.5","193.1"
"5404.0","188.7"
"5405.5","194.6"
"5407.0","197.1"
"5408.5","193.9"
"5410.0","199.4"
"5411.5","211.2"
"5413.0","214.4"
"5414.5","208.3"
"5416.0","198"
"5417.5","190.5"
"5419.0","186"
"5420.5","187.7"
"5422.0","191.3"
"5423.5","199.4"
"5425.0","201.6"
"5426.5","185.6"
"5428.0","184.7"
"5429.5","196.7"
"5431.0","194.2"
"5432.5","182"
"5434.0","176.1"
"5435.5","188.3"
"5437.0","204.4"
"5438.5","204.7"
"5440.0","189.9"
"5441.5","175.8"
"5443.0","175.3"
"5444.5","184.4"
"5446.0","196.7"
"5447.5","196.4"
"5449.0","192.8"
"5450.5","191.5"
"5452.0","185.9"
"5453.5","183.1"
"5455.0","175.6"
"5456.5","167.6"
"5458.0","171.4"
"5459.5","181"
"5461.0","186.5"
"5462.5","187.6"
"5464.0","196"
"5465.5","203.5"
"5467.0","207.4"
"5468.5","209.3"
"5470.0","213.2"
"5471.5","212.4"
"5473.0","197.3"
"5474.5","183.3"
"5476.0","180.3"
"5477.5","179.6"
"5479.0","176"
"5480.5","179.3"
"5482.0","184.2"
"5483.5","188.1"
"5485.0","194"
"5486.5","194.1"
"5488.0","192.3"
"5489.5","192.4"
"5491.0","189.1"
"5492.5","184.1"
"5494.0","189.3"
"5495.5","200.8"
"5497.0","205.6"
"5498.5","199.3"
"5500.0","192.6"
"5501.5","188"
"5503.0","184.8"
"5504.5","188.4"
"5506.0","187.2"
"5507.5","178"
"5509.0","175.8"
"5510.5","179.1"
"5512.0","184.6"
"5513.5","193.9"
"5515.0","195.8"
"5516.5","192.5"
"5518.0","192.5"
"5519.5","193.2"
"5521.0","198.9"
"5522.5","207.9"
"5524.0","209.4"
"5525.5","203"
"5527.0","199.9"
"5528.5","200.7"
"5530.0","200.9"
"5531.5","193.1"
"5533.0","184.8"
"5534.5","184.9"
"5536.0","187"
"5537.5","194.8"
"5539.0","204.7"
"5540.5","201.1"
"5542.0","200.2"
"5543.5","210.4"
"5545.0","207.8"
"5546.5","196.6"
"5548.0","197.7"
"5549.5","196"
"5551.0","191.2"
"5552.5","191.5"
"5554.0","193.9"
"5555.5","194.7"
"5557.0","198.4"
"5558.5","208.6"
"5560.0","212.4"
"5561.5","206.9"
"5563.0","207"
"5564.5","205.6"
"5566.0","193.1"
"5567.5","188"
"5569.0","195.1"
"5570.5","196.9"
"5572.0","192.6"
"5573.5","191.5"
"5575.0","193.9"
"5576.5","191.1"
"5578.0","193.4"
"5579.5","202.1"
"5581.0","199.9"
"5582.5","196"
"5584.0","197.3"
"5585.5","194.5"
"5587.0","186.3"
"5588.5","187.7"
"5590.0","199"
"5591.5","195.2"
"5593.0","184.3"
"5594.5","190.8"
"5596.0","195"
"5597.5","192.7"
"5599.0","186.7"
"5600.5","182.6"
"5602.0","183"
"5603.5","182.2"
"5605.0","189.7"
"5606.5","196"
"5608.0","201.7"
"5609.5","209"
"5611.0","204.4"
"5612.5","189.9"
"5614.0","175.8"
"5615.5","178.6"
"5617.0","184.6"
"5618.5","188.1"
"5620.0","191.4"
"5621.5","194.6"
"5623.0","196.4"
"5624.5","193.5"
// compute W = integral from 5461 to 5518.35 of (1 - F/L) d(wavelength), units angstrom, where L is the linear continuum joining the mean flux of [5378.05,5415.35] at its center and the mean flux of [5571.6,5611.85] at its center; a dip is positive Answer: 1.9 angstrom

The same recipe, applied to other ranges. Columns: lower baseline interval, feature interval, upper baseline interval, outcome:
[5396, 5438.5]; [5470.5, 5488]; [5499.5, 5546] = 0.6 angstrom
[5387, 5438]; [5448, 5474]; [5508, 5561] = 0.5 angstrom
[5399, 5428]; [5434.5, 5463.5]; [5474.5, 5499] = 1.1 angstrom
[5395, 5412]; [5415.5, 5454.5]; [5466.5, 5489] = 1.3 angstrom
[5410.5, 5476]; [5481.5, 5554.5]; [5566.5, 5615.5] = -0.6 angstrom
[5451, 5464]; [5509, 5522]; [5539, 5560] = 0.1 angstrom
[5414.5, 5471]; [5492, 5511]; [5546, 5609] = 0.4 angstrom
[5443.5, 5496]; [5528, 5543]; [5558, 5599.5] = -0.2 angstrom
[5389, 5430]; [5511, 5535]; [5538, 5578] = 0.3 angstrom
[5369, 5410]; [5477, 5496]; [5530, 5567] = 1.0 angstrom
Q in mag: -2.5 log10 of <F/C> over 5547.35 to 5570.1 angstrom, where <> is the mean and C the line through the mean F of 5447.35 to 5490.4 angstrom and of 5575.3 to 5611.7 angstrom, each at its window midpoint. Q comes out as -0.04 mag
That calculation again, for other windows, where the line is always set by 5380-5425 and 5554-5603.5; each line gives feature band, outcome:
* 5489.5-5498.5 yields 0.016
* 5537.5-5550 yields -0.032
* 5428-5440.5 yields 0.037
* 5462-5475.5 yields -0.019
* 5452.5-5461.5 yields 0.118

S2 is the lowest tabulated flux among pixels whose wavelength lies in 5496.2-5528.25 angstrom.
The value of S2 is 175.8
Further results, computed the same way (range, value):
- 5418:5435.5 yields 176.1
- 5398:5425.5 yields 186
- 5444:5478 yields 167.6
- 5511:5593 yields 184.3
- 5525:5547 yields 184.8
